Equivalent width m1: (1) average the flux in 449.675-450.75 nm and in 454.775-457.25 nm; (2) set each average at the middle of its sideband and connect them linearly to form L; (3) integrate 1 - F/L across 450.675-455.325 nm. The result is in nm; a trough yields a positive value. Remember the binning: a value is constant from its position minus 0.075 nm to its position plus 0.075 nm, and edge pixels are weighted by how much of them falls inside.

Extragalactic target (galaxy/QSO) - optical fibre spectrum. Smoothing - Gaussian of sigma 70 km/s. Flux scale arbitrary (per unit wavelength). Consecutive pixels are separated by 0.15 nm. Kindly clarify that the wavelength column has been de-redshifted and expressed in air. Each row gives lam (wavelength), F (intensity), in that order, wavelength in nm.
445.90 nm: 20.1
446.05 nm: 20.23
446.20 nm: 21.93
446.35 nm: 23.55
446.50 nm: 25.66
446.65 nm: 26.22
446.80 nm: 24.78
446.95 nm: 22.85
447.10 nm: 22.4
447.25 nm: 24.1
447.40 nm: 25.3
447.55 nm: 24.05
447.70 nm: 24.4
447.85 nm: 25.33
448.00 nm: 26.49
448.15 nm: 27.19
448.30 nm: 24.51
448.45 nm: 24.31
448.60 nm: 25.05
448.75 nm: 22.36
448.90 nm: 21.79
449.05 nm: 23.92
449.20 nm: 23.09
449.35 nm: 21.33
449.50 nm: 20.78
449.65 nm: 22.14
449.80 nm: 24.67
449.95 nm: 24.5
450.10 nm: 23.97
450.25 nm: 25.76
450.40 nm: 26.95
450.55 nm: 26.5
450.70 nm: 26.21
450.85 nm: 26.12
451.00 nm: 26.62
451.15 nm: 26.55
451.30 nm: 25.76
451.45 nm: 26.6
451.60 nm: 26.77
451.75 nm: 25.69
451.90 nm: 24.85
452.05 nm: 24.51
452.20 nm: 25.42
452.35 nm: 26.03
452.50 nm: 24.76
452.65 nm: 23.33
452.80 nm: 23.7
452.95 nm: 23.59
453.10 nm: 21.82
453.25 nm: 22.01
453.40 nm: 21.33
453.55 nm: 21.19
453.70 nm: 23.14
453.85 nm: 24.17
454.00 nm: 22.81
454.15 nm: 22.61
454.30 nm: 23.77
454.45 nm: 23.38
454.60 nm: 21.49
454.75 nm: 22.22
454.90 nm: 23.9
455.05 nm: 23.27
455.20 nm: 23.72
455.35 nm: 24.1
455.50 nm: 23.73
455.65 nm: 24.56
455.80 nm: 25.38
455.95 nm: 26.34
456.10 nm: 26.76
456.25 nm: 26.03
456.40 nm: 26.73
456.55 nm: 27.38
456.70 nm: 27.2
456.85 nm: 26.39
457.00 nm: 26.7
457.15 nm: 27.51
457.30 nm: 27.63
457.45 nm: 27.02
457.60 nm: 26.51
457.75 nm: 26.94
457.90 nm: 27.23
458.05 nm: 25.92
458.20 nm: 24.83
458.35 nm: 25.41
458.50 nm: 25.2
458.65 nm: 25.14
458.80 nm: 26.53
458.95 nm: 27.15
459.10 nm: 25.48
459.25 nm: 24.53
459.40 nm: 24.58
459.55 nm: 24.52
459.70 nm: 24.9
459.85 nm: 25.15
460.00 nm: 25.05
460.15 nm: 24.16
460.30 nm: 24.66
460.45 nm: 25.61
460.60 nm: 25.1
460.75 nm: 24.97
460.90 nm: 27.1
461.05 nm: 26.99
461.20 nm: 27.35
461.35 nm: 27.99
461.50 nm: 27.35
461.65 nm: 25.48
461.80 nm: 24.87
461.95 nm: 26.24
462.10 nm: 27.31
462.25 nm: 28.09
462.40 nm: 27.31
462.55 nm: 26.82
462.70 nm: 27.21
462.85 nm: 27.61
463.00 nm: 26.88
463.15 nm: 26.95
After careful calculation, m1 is 0.248 nm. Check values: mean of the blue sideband 25.3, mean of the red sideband 25.6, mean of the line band 24.1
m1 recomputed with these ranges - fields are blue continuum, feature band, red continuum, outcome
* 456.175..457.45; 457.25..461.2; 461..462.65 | 0.18 nm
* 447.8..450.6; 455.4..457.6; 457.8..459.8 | -0.10 nm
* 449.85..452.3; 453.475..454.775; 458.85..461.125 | 0.15 nm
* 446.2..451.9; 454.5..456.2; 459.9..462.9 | 0.09 nm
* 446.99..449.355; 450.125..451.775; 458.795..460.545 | -0.13 nm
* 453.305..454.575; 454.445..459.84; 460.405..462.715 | -0.25 nm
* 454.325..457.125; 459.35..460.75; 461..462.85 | 0.08 nm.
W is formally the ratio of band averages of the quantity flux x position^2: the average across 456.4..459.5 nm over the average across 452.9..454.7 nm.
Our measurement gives 1.18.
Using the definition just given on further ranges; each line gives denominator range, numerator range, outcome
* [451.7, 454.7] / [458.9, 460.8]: 1.10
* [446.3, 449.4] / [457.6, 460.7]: 1.10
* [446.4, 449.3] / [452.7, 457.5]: 1.03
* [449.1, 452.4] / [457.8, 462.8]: 1.08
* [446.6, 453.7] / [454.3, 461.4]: 1.08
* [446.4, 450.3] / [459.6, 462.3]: 1.14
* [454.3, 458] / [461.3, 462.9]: 1.08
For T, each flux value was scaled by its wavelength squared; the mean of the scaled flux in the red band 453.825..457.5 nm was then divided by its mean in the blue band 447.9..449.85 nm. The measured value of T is 1.1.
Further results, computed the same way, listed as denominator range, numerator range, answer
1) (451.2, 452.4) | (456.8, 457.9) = 1.08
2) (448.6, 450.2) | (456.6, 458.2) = 1.21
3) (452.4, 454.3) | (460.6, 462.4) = 1.20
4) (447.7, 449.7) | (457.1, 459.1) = 1.16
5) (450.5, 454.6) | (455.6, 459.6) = 1.10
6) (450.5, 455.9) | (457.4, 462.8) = 1.11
